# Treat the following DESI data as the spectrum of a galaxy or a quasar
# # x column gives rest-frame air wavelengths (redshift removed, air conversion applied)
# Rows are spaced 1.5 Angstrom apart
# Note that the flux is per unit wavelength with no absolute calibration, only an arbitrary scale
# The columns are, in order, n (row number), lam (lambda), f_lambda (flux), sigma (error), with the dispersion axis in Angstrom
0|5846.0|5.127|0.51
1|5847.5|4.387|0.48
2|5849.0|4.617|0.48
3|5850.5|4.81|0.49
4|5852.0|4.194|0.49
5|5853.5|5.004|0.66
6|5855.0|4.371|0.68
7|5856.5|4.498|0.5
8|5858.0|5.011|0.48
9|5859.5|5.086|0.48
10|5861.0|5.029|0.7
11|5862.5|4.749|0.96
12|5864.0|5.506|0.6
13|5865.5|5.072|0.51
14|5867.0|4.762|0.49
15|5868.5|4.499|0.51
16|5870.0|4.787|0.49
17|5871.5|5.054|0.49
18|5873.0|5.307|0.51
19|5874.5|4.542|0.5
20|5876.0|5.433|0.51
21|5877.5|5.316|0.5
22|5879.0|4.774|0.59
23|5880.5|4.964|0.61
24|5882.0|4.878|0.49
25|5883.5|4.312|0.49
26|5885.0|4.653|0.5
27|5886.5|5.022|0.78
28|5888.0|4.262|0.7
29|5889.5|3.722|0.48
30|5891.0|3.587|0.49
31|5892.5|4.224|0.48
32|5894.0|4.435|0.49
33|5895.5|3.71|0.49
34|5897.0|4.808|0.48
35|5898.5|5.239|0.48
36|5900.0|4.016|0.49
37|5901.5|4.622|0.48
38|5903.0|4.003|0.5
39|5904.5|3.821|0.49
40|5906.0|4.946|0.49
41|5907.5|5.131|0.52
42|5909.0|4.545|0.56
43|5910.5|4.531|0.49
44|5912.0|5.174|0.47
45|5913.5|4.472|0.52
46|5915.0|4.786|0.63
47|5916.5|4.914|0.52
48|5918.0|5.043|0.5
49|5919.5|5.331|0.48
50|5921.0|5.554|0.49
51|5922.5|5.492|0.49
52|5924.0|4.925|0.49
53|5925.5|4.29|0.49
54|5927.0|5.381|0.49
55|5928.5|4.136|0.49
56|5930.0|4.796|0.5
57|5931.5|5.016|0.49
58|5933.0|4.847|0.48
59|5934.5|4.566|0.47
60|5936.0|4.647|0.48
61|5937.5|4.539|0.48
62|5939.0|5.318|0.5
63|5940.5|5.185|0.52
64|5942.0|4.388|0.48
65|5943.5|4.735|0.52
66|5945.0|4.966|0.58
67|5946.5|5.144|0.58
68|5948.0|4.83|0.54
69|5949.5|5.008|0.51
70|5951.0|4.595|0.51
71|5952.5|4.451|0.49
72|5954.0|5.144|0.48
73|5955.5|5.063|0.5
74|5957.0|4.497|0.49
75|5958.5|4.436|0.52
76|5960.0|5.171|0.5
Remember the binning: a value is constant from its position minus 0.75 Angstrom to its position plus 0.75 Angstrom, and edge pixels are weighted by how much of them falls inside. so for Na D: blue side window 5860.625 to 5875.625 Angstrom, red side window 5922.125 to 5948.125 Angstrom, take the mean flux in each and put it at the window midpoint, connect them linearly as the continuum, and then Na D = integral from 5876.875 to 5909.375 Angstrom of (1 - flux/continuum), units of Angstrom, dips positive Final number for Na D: 2.69 Angstrom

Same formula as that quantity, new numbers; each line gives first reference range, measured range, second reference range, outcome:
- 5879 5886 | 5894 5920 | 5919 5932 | 1.2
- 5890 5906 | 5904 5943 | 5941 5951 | -2.4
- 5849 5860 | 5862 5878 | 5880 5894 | -1.6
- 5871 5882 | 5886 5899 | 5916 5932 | 1.9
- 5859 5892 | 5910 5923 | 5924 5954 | -0.7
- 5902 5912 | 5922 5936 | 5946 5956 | -0.3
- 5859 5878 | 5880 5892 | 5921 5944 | 1.3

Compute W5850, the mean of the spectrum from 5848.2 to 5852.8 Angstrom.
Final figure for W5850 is 4.54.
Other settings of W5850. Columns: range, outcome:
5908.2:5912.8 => 4.75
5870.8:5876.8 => 5.09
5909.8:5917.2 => 4.78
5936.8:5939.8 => 4.94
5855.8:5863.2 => 4.88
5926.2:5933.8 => 4.83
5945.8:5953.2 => 4.81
